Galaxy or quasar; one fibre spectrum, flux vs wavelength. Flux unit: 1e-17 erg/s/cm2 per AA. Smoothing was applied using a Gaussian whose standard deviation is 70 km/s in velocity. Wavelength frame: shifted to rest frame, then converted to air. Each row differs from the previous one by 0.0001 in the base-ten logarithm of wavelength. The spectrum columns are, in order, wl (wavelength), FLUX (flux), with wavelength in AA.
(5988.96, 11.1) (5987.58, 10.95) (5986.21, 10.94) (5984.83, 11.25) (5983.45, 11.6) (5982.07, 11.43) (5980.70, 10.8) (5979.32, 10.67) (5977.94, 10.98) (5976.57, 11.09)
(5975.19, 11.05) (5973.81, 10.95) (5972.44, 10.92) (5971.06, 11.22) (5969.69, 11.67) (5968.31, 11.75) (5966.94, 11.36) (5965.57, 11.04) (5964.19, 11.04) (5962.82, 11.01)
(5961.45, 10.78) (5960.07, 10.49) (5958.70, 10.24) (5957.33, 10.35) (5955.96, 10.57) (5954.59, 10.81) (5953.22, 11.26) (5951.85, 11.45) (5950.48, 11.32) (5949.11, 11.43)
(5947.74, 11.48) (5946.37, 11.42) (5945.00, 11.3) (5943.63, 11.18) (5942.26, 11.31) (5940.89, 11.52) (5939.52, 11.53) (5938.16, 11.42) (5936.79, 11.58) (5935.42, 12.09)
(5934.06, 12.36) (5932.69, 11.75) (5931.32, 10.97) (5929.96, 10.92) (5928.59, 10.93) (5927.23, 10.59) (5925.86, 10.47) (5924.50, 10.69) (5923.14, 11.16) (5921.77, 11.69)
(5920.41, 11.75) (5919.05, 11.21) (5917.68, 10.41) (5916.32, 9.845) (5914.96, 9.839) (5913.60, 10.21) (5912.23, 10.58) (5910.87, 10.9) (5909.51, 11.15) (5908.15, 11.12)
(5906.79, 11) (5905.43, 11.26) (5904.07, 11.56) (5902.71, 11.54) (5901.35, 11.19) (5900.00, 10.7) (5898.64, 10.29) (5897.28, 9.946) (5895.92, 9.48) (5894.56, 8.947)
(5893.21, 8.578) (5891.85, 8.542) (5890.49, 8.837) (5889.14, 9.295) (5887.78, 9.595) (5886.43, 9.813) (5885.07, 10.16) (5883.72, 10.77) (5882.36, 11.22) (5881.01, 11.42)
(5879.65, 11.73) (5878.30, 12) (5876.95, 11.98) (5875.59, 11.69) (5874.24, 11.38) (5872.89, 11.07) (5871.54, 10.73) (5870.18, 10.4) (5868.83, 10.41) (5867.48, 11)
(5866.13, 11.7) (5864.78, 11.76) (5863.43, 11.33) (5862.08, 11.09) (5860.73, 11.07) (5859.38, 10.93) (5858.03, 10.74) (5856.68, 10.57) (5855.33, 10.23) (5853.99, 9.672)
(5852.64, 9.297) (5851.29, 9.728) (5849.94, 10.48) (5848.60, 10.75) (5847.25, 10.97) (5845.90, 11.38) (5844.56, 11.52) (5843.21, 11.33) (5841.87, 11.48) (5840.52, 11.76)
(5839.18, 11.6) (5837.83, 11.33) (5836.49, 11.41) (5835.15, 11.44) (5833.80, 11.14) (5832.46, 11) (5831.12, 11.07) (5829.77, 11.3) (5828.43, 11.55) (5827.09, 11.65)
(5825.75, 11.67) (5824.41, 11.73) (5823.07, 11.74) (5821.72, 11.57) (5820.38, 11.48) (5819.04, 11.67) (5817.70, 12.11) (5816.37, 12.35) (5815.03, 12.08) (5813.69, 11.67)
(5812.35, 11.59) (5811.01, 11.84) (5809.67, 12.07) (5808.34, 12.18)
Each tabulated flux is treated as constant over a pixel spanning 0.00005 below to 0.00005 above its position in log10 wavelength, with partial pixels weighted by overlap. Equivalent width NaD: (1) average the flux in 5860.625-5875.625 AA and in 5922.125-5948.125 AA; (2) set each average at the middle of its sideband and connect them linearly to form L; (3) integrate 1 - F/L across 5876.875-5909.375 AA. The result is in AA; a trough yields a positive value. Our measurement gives 2.2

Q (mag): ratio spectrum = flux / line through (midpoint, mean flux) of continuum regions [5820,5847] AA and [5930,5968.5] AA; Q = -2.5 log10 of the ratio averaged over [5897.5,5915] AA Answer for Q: 0.04 mag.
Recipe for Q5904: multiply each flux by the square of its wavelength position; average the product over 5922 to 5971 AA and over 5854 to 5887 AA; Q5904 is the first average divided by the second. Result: 1.0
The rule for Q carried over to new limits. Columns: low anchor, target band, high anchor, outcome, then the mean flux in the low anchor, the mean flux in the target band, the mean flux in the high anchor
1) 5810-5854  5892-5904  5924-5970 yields 0.12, 11.3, 10.1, 11.2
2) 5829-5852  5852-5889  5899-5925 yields 0.02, 11.2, 10.9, 10.9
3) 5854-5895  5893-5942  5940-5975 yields 0.00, 10.6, 10.9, 11.1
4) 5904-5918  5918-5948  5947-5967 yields -0.05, 10.7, 11.3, 11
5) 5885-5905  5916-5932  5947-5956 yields -0.03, 9.91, 10.9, 11.2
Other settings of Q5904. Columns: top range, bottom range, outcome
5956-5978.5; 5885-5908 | 1.12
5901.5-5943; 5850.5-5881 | 1.04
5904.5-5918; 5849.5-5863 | 1.04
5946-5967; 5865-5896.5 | 1.08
